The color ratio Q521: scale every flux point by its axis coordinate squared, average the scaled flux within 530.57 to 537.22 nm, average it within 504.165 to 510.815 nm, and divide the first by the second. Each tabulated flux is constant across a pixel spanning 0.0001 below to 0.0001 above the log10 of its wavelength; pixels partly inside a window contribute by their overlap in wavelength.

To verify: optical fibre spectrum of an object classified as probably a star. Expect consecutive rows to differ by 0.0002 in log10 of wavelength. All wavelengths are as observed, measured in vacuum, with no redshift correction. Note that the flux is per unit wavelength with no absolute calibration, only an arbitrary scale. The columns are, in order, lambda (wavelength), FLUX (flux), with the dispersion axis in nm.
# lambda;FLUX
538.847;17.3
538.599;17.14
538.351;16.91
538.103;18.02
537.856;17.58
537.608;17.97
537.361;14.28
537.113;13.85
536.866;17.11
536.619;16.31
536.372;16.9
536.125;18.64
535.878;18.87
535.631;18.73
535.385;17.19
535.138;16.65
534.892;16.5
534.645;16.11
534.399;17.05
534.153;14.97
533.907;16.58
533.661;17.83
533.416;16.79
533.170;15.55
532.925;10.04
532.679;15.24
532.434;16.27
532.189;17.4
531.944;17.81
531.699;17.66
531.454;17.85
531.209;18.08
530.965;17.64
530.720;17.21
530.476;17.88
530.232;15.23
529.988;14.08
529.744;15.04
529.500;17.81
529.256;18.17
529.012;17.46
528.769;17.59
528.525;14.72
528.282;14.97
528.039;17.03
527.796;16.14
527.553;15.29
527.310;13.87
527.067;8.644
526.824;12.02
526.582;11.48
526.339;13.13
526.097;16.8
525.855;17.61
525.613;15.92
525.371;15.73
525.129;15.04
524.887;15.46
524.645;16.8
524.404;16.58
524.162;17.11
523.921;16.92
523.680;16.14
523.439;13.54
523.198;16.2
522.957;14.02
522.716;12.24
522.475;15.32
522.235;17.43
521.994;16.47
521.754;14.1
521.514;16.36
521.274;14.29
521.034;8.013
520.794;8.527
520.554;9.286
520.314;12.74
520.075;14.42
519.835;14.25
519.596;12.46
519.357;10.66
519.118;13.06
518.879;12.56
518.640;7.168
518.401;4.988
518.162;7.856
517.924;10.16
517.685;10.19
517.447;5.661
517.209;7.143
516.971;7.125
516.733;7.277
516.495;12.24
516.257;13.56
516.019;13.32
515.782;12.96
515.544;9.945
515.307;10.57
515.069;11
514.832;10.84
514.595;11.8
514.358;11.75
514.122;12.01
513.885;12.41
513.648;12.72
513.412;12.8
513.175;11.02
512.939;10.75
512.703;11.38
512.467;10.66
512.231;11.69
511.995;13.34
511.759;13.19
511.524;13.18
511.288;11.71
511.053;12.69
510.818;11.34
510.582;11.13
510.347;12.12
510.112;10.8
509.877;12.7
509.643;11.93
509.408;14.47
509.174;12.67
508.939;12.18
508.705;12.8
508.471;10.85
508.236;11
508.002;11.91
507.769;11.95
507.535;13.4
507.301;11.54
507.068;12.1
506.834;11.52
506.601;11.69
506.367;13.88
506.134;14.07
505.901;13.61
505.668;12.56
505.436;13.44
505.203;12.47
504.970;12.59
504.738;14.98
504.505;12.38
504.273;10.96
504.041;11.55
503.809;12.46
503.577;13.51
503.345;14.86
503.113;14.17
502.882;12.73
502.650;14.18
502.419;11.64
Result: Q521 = 1.5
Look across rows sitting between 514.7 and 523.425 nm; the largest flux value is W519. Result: 17.43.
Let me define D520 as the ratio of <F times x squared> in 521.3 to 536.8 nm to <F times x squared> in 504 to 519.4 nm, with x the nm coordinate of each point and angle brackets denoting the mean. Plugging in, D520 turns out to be 1.48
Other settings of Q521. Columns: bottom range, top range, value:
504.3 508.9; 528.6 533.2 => 1.45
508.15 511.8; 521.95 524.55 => 1.35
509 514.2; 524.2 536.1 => 1.42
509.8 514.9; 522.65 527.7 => 1.31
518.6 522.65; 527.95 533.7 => 1.33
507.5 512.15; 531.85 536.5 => 1.49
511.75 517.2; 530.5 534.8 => 1.56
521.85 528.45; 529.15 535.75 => 1.13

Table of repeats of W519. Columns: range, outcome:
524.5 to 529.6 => 18.17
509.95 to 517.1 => 13.56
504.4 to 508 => 14.98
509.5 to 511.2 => 12.7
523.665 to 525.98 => 17.61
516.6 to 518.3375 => 10.19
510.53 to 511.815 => 13.19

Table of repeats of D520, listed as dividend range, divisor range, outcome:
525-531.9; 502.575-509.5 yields 1.35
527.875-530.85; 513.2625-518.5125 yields 1.67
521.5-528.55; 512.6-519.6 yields 1.48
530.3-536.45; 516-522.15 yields 1.63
